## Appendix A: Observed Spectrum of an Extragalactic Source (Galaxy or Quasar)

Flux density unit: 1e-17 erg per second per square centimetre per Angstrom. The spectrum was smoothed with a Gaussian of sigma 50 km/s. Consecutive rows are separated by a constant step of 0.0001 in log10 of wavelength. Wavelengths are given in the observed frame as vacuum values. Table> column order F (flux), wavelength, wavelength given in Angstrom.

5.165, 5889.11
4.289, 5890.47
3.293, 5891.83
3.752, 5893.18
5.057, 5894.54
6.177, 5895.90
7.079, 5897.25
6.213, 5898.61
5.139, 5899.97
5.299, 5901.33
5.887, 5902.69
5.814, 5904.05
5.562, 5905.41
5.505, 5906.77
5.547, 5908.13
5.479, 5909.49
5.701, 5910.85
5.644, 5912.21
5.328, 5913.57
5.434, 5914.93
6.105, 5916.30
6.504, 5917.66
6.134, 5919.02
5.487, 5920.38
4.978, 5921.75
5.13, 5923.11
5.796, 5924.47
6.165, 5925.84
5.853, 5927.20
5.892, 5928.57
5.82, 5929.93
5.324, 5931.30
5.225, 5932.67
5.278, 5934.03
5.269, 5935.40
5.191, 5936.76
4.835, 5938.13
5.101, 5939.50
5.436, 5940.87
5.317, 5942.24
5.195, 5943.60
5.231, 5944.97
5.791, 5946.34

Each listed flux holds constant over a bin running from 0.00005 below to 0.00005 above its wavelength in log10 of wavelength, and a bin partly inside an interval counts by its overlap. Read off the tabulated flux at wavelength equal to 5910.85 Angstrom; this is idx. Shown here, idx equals 5.701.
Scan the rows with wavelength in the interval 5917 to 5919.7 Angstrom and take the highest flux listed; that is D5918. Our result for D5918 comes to 6.504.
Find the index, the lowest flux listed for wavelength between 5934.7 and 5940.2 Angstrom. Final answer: 4.835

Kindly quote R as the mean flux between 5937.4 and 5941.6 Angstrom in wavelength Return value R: 5.12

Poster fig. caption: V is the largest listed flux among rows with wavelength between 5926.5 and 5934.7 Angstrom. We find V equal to 5.892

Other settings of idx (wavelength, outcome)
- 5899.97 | 5.139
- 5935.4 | 5.269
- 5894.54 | 5.057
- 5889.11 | 5.165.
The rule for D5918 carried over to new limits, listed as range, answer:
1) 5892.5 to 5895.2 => 5.057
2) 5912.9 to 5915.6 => 5.434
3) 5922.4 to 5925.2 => 5.796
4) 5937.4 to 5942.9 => 5.436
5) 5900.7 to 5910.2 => 5.887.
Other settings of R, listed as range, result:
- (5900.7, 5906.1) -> 5.64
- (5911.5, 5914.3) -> 5.5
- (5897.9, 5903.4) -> 5.64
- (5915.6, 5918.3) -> 6.29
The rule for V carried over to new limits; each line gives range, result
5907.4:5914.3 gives 5.701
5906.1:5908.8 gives 5.547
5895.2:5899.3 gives 7.079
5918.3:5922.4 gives 6.134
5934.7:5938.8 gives 5.269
